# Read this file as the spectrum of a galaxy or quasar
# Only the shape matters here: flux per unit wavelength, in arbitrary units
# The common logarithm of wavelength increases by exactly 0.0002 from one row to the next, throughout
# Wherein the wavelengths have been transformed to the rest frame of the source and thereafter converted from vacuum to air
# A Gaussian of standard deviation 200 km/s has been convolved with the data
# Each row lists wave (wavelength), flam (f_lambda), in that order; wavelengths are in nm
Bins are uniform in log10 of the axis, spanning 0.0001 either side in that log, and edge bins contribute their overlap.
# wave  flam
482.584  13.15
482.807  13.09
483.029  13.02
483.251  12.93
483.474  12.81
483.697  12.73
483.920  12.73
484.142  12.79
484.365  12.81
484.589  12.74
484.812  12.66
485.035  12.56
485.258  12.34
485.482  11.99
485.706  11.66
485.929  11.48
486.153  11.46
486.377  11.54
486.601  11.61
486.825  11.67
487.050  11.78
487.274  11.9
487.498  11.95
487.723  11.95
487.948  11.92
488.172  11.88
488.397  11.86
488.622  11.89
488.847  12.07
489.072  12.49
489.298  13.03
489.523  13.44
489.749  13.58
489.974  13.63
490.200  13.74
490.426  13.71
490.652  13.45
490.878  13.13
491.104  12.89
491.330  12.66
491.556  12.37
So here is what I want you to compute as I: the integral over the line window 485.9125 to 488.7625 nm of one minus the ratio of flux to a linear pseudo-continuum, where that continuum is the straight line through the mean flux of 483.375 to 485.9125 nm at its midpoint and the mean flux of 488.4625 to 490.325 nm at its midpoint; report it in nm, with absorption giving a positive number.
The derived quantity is 0.22 nm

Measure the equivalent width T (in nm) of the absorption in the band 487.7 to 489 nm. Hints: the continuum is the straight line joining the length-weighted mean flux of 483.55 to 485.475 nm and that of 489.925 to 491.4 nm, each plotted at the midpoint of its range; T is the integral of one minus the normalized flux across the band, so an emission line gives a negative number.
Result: 0.11 nm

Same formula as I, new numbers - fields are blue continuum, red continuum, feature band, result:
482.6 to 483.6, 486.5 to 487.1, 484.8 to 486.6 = 0.02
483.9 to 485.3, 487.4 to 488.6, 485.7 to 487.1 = 0.08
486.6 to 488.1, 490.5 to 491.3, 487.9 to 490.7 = -0.06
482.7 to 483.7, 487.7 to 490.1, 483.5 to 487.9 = 0.22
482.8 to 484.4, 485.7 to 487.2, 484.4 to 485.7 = -0.02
